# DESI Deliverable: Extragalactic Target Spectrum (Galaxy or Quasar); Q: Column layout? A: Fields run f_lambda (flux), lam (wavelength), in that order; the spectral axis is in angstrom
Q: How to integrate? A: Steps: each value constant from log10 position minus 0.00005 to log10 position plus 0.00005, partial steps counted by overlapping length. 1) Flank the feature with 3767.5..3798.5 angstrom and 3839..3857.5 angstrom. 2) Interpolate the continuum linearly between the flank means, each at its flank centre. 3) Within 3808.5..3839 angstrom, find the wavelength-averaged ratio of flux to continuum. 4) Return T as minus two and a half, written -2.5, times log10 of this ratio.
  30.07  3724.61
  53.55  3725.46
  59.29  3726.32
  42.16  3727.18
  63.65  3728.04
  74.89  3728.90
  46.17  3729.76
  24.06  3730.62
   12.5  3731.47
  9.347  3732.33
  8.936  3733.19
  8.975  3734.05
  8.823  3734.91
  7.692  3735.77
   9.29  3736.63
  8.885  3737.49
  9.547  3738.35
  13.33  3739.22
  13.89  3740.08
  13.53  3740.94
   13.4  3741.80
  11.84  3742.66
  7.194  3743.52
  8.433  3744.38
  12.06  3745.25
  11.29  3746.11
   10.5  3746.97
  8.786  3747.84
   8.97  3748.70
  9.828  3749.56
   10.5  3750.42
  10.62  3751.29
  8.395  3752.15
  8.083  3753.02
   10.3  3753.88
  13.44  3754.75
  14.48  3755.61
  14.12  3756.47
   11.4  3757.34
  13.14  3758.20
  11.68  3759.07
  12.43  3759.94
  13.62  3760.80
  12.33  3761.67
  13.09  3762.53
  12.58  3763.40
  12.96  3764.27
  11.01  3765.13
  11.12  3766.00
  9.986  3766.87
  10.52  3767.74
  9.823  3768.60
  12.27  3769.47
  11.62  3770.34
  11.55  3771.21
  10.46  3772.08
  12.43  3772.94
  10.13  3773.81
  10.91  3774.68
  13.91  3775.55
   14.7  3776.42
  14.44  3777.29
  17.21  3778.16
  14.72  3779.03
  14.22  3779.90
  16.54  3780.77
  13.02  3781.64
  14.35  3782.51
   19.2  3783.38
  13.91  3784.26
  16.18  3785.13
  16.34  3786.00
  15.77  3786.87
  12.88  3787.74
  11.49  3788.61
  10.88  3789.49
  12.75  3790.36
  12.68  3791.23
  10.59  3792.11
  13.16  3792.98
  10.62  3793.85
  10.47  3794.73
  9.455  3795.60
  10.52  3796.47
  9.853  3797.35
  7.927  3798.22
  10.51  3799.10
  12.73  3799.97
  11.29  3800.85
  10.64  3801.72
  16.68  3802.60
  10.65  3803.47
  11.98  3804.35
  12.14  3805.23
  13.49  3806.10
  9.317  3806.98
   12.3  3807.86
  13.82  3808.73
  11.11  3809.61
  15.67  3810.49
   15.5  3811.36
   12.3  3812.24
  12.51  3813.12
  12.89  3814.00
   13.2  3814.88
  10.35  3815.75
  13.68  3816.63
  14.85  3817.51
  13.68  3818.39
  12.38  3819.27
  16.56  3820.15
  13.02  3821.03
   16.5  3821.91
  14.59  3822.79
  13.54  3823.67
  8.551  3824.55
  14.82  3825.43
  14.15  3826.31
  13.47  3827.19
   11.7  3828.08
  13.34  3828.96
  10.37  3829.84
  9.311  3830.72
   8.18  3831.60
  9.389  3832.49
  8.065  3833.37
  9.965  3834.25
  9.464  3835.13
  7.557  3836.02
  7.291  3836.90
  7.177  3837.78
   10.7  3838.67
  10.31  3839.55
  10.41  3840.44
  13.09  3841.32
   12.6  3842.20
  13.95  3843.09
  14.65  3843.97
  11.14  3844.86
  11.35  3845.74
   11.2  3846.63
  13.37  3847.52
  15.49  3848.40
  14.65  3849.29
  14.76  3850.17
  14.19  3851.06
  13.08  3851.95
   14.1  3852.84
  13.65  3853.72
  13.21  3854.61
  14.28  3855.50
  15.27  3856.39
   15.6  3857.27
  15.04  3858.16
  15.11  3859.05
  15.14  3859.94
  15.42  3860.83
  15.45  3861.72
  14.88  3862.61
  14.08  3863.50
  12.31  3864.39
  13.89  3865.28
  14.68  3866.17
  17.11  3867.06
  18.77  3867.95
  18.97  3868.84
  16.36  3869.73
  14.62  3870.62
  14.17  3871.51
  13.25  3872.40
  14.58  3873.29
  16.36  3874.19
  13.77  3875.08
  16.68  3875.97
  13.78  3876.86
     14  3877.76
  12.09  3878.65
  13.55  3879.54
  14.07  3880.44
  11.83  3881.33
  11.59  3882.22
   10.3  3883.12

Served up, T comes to 0.10 mag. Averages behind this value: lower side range 12.7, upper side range 13.3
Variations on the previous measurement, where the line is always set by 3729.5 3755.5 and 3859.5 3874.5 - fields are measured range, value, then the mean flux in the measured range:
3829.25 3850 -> 0.31 mag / 10.9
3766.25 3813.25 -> 0.04 mag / 12.6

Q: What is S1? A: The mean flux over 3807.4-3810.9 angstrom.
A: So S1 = 13.2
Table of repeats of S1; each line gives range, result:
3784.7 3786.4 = 16.3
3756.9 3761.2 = 12.4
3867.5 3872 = 16.6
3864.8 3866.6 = 14.2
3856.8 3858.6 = 15.4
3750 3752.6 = 9.8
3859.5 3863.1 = 15.2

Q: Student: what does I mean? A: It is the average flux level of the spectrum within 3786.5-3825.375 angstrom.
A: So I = 12.4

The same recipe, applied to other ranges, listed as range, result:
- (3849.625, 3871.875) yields 15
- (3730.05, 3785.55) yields 12.1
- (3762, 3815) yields 12.6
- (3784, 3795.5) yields 12.8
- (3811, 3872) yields 13.1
